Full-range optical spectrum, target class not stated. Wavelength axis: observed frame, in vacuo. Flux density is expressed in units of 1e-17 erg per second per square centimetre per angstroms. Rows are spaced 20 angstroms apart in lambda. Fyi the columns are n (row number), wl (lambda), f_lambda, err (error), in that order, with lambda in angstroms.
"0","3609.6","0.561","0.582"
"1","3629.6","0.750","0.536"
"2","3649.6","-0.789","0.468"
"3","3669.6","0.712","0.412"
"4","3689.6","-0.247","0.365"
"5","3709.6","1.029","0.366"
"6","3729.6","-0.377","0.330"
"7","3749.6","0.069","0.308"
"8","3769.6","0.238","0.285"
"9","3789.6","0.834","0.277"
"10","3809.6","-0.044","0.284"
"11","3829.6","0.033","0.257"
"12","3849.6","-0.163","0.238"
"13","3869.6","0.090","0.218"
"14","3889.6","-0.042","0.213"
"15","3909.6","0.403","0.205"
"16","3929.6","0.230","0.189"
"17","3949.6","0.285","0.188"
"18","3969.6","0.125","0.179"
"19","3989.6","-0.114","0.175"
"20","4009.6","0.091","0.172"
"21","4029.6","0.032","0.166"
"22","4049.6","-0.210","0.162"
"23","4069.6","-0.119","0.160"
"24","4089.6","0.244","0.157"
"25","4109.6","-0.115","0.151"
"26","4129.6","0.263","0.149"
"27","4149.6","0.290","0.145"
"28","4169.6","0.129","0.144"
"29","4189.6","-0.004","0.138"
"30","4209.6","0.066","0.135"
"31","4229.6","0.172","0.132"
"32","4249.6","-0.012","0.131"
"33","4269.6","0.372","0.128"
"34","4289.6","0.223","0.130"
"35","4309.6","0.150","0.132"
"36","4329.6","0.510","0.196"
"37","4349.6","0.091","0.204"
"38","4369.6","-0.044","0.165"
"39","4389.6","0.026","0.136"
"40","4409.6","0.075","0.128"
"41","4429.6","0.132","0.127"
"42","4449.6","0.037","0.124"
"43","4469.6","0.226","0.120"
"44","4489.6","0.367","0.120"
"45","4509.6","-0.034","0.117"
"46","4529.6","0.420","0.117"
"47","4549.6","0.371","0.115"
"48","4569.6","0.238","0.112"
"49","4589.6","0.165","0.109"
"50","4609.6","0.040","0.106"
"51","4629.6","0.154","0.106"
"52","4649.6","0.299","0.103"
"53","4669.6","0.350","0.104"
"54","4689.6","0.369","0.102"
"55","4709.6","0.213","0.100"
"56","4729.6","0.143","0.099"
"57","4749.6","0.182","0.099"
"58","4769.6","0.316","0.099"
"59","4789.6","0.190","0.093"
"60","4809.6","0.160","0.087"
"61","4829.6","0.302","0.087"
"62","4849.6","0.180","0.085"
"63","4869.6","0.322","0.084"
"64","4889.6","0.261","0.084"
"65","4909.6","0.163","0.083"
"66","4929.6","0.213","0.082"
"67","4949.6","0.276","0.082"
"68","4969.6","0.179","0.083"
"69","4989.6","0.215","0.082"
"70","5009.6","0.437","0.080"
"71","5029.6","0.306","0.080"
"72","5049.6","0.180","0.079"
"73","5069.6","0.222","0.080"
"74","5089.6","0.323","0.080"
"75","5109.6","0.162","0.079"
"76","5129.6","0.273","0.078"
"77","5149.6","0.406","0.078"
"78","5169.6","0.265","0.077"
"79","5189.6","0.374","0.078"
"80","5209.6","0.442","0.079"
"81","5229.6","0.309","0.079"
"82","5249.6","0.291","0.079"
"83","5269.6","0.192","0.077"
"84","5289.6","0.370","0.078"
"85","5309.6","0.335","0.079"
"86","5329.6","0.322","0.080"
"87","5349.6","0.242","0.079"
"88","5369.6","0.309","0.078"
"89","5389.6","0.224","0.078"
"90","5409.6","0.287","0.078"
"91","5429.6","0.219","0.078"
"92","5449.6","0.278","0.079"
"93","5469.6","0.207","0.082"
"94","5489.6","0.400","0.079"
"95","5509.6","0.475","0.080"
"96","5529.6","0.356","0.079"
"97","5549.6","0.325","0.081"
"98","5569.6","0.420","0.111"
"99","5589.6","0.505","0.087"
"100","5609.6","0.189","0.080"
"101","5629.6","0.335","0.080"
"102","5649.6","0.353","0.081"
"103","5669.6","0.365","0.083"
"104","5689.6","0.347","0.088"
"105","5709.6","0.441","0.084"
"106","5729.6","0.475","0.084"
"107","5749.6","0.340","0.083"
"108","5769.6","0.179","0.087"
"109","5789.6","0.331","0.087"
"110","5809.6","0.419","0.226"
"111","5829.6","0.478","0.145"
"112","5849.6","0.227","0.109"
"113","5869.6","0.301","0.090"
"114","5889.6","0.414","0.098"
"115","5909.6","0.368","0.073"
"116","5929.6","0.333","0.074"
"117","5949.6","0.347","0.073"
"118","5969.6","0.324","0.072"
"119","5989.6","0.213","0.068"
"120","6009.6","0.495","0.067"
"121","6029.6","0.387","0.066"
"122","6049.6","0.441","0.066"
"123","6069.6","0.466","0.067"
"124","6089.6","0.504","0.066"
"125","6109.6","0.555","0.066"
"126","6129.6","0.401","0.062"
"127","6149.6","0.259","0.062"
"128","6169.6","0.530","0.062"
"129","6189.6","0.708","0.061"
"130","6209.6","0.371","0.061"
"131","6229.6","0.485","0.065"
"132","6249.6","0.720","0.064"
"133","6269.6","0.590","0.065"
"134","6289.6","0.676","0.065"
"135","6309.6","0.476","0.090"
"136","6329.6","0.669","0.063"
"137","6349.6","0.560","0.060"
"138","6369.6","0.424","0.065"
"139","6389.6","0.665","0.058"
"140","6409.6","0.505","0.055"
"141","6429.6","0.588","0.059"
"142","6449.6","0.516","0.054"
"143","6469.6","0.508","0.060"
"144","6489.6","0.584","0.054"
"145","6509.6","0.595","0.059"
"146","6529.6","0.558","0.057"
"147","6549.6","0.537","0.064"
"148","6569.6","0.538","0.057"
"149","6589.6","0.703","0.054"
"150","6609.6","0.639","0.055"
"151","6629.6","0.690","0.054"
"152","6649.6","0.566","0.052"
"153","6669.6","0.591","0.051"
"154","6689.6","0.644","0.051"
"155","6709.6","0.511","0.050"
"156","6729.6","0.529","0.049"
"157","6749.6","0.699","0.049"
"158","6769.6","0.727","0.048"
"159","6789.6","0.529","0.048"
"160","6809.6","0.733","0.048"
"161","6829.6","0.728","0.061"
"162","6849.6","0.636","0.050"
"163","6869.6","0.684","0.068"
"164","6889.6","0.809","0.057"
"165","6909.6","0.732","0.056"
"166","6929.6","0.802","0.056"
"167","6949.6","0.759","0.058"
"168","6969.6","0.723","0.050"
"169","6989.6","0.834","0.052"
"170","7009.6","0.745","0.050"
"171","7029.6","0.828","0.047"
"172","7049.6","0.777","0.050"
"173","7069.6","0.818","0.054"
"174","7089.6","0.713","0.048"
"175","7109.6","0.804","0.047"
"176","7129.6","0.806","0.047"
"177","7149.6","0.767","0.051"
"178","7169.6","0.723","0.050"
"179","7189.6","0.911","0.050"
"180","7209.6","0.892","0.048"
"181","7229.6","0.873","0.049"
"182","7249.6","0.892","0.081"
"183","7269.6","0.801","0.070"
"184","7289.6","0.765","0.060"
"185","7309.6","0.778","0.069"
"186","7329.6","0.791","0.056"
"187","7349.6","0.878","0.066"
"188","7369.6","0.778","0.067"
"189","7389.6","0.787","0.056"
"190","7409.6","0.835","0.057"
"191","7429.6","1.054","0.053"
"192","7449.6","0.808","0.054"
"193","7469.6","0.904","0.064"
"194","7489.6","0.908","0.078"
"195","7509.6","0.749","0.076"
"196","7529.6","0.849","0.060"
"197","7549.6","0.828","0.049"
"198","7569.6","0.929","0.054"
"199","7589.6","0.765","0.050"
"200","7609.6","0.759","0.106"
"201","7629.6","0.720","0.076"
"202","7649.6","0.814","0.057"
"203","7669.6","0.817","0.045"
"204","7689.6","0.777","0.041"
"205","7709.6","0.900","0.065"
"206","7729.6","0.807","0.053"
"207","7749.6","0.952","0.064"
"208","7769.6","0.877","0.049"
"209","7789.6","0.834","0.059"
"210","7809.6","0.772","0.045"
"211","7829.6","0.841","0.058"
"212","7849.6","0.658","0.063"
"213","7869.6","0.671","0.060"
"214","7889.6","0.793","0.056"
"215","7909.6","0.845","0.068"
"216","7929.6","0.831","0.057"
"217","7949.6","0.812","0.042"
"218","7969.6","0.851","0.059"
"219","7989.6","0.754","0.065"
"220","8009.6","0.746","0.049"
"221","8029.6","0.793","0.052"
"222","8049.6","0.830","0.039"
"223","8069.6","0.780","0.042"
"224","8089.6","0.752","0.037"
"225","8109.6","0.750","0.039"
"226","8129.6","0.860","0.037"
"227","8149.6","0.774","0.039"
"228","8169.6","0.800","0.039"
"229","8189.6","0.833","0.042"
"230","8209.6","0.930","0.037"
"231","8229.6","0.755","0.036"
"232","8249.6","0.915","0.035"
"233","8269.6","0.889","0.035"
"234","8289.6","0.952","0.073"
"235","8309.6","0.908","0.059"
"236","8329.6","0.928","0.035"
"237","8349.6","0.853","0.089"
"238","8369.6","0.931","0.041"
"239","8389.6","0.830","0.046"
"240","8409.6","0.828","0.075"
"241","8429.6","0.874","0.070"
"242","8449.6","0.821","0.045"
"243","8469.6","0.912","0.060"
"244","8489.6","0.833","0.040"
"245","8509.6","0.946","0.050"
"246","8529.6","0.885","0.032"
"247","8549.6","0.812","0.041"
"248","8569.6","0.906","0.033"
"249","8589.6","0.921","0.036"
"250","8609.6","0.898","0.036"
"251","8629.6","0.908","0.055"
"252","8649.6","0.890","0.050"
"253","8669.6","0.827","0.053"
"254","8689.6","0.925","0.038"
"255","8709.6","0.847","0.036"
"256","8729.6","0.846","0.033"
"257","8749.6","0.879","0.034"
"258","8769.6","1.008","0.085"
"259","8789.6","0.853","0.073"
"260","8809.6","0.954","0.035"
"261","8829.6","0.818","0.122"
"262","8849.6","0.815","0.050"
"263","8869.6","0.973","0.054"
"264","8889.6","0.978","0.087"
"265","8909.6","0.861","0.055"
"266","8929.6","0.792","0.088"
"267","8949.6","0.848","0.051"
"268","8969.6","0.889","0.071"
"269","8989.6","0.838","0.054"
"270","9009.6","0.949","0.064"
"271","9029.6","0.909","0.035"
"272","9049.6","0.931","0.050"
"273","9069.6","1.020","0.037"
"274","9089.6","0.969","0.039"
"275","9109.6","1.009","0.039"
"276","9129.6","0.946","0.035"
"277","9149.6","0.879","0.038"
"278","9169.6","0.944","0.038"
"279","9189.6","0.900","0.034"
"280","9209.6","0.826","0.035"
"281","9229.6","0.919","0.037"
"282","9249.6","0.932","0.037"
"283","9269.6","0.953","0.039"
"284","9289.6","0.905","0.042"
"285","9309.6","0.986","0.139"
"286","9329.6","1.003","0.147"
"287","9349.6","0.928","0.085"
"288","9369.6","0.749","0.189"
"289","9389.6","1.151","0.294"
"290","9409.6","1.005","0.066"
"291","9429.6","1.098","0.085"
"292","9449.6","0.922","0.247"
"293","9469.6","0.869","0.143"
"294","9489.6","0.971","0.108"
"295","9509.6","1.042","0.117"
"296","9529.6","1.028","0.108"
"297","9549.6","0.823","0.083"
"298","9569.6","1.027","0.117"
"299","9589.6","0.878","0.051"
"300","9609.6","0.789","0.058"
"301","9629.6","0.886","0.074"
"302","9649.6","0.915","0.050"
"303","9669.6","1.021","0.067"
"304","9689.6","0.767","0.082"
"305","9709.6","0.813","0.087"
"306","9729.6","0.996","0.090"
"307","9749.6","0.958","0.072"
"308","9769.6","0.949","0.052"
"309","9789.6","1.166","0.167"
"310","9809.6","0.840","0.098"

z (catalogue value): 0.563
